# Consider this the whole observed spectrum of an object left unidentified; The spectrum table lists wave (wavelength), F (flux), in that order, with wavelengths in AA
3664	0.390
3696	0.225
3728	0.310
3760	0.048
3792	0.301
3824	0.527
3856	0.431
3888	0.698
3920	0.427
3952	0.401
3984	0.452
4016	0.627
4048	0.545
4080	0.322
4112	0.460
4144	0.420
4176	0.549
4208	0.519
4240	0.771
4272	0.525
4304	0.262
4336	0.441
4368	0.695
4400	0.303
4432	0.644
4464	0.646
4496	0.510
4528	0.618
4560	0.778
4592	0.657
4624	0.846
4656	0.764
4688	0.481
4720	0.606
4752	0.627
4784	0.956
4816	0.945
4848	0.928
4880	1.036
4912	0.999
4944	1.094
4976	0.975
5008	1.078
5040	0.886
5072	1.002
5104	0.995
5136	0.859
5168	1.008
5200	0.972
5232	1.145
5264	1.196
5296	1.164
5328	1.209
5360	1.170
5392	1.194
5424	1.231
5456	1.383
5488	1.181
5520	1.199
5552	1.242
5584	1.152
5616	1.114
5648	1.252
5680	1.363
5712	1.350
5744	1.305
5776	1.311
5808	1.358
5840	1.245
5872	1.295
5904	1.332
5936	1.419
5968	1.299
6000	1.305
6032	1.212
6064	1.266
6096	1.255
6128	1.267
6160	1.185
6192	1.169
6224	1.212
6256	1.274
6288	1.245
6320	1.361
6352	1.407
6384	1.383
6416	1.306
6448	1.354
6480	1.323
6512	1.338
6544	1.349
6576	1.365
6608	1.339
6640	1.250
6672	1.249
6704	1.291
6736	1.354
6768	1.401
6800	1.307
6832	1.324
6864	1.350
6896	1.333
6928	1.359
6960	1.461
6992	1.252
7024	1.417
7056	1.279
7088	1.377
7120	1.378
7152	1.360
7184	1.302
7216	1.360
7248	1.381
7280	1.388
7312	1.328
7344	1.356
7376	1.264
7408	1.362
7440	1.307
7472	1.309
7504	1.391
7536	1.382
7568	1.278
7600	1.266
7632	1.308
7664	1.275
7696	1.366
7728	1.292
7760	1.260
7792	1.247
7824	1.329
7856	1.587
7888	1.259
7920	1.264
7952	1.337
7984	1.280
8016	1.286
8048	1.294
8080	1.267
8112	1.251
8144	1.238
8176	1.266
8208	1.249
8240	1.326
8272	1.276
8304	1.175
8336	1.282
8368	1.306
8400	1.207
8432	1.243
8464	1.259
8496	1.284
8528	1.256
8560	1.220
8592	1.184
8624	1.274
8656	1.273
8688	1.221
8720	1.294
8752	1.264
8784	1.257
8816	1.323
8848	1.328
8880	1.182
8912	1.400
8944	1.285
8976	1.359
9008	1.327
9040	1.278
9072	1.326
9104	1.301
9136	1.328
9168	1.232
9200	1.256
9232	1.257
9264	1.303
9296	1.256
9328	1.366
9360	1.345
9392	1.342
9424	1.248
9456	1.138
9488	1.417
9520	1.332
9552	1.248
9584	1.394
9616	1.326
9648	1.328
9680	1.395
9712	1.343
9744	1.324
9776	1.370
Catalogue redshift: 0.20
